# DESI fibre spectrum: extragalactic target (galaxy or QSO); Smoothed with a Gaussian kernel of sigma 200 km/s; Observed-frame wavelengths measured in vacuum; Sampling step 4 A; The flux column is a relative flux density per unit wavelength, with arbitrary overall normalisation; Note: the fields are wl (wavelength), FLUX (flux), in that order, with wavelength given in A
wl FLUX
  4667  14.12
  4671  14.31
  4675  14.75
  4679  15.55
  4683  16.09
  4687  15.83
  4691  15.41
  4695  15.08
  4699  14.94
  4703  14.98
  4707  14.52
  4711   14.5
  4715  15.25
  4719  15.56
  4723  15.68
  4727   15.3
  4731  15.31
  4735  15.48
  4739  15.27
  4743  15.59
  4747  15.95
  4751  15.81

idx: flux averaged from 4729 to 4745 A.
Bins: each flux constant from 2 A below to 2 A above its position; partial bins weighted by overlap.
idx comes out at 15.4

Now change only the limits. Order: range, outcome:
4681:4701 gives 15.5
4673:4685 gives 15.5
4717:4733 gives 15.5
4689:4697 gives 15.2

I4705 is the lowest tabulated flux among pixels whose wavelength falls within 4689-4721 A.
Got 14.5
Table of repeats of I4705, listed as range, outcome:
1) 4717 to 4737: 15.3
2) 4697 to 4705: 14.94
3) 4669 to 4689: 14.31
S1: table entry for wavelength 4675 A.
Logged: 14.75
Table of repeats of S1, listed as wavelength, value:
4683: 16.09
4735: 15.48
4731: 15.31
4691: 15.41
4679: 15.55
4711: 14.5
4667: 14.12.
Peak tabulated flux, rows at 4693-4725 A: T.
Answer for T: 15.68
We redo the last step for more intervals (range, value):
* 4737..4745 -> 15.59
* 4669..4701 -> 16.09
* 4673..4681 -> 15.55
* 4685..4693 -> 15.83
